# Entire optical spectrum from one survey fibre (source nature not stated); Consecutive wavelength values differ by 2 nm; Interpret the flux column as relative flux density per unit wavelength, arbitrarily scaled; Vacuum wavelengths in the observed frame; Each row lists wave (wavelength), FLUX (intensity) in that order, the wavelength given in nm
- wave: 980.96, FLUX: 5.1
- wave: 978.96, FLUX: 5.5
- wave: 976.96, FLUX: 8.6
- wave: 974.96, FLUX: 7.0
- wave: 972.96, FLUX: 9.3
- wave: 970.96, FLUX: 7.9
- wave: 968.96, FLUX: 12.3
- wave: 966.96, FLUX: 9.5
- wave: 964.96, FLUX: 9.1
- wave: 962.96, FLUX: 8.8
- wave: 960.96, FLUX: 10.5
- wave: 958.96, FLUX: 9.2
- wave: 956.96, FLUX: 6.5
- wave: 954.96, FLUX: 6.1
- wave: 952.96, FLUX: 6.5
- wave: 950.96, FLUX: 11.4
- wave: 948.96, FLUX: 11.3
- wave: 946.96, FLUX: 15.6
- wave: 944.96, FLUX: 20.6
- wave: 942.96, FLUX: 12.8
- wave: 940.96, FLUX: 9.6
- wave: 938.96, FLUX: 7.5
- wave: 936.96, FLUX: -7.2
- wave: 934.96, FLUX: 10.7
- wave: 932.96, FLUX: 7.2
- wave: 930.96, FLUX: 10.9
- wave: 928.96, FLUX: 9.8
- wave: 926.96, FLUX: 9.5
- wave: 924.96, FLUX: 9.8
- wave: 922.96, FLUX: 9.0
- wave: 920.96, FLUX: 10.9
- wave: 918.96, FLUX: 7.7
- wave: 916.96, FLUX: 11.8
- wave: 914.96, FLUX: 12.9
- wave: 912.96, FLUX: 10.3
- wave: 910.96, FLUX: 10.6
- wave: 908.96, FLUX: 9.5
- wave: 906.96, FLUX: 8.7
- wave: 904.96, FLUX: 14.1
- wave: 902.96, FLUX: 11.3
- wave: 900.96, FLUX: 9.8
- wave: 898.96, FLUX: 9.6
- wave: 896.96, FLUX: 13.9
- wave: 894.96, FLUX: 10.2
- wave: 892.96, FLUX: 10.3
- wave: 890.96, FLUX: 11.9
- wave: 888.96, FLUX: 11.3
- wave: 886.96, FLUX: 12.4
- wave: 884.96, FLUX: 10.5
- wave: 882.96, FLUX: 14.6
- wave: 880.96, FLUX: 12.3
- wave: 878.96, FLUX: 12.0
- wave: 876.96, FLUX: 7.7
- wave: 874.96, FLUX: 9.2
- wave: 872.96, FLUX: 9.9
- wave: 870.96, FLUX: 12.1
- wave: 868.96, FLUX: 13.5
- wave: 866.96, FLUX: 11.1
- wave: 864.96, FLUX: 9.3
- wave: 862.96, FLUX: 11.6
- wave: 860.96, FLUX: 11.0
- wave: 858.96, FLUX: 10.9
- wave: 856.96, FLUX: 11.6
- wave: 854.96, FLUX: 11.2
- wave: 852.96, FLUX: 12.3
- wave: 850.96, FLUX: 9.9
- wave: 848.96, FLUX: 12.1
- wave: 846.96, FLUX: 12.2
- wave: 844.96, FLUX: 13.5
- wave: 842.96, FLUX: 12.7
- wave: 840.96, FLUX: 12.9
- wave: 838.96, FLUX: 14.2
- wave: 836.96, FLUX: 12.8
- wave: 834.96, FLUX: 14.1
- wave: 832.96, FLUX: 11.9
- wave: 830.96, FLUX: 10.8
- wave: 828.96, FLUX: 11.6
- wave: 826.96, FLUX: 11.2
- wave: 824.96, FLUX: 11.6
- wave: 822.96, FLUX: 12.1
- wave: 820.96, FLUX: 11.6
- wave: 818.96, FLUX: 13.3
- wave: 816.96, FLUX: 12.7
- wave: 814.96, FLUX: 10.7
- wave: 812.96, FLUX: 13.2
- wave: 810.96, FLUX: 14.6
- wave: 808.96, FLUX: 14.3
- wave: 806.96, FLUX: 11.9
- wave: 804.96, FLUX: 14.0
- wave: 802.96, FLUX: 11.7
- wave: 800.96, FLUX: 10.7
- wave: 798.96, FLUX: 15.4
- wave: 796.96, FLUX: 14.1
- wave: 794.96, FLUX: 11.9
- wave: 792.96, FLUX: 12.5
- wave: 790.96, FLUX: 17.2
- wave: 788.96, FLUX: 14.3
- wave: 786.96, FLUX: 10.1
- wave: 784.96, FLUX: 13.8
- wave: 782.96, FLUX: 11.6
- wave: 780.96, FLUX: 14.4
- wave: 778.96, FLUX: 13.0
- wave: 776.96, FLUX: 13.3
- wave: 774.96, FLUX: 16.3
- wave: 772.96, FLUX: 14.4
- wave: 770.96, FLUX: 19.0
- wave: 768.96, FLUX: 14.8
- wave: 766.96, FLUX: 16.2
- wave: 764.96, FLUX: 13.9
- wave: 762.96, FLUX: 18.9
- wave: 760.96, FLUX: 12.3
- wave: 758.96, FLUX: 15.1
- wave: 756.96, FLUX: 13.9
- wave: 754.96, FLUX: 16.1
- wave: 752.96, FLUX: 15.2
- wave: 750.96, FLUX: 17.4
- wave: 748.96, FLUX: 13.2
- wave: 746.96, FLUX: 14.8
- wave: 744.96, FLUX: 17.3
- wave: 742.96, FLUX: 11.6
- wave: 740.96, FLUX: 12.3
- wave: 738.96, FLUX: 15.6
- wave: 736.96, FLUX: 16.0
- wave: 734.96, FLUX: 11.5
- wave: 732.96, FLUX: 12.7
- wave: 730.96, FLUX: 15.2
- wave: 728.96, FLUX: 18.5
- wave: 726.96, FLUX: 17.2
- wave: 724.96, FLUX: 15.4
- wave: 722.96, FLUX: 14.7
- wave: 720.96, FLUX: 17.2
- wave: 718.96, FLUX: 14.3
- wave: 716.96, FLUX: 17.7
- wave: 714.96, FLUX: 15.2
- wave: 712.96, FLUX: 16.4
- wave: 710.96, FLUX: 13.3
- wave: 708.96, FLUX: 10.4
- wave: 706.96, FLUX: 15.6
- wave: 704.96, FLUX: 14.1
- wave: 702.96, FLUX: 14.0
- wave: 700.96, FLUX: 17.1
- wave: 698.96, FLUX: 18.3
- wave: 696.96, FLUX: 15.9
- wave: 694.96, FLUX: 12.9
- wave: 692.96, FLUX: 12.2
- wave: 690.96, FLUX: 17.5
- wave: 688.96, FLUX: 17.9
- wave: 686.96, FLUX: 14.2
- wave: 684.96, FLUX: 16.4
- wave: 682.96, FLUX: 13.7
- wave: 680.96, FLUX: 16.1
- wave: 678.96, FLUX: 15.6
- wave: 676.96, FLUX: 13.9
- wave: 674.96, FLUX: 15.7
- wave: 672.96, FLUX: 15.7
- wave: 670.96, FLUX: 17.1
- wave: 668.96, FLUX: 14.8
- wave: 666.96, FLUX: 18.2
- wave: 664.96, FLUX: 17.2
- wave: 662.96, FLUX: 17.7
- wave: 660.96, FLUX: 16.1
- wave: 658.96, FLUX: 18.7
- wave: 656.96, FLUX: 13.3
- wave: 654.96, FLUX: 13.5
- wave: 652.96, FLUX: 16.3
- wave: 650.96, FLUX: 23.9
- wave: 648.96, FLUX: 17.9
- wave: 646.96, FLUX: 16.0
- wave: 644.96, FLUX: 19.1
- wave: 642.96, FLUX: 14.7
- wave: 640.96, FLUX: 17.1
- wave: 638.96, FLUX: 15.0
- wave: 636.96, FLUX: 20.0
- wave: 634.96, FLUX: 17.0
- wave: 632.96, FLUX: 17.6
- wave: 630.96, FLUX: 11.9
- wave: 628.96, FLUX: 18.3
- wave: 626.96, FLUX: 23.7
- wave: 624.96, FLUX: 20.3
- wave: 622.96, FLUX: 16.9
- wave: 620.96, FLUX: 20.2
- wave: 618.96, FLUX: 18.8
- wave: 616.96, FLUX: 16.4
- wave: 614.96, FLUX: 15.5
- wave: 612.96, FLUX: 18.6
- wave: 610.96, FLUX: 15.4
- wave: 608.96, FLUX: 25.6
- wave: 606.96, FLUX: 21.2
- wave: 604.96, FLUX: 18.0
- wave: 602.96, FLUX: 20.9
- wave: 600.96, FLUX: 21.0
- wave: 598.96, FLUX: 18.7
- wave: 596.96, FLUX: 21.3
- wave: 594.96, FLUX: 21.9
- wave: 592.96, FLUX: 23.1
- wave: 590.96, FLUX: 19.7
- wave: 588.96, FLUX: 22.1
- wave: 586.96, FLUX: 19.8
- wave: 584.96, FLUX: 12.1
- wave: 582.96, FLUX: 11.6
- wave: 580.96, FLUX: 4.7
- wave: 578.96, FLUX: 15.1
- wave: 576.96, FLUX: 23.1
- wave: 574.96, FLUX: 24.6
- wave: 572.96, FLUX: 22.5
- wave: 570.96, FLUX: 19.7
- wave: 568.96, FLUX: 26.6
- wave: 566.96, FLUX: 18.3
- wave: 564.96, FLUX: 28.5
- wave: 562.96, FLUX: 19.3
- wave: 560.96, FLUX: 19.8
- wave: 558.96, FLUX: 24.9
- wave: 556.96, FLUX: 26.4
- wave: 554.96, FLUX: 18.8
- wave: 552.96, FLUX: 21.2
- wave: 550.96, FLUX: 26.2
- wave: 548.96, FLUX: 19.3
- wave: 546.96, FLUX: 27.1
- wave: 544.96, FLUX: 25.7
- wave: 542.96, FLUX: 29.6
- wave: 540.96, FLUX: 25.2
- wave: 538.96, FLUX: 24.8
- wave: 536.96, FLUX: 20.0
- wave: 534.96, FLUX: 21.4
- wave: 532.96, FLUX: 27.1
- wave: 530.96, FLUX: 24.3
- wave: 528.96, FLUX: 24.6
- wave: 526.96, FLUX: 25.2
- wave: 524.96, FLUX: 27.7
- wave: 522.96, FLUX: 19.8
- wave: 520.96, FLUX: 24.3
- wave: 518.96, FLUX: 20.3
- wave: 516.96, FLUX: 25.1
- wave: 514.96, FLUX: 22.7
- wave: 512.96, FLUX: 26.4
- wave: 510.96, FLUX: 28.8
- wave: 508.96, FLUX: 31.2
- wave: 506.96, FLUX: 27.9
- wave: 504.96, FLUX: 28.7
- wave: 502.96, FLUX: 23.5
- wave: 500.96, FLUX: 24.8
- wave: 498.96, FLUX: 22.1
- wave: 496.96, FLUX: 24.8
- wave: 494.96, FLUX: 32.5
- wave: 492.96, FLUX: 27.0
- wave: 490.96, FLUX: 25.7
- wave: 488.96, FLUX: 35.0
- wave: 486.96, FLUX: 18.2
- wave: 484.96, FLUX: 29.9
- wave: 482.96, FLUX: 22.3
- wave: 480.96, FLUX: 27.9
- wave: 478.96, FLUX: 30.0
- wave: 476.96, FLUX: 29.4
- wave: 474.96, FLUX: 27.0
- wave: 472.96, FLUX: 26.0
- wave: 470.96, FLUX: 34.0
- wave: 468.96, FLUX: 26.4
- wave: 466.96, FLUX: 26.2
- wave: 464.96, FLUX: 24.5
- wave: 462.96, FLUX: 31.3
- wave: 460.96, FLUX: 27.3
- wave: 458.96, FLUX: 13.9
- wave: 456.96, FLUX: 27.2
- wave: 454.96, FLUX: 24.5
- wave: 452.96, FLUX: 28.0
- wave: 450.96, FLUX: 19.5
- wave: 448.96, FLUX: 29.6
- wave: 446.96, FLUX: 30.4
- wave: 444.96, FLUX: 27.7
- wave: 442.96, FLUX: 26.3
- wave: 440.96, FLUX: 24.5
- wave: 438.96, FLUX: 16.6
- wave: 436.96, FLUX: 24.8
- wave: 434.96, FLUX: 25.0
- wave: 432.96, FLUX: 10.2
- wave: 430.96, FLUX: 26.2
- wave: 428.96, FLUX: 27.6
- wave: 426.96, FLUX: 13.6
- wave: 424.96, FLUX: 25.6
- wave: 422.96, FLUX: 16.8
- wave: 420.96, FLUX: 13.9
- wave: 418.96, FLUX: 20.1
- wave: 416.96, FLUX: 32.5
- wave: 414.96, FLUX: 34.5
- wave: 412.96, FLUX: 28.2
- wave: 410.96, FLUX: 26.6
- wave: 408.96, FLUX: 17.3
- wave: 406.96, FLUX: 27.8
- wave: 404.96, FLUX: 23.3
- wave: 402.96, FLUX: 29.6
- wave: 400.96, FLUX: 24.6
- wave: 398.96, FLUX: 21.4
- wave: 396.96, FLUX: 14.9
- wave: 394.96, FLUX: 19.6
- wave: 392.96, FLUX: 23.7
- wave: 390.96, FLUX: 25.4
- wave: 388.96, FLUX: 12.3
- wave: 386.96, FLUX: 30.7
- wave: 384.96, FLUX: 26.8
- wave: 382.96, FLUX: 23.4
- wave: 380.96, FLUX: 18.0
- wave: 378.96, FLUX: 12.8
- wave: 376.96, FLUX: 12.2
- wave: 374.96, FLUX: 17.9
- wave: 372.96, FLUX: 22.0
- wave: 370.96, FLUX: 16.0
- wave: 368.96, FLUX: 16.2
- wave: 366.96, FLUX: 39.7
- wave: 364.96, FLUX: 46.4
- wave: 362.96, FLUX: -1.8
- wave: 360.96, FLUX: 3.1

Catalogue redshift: 0.585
